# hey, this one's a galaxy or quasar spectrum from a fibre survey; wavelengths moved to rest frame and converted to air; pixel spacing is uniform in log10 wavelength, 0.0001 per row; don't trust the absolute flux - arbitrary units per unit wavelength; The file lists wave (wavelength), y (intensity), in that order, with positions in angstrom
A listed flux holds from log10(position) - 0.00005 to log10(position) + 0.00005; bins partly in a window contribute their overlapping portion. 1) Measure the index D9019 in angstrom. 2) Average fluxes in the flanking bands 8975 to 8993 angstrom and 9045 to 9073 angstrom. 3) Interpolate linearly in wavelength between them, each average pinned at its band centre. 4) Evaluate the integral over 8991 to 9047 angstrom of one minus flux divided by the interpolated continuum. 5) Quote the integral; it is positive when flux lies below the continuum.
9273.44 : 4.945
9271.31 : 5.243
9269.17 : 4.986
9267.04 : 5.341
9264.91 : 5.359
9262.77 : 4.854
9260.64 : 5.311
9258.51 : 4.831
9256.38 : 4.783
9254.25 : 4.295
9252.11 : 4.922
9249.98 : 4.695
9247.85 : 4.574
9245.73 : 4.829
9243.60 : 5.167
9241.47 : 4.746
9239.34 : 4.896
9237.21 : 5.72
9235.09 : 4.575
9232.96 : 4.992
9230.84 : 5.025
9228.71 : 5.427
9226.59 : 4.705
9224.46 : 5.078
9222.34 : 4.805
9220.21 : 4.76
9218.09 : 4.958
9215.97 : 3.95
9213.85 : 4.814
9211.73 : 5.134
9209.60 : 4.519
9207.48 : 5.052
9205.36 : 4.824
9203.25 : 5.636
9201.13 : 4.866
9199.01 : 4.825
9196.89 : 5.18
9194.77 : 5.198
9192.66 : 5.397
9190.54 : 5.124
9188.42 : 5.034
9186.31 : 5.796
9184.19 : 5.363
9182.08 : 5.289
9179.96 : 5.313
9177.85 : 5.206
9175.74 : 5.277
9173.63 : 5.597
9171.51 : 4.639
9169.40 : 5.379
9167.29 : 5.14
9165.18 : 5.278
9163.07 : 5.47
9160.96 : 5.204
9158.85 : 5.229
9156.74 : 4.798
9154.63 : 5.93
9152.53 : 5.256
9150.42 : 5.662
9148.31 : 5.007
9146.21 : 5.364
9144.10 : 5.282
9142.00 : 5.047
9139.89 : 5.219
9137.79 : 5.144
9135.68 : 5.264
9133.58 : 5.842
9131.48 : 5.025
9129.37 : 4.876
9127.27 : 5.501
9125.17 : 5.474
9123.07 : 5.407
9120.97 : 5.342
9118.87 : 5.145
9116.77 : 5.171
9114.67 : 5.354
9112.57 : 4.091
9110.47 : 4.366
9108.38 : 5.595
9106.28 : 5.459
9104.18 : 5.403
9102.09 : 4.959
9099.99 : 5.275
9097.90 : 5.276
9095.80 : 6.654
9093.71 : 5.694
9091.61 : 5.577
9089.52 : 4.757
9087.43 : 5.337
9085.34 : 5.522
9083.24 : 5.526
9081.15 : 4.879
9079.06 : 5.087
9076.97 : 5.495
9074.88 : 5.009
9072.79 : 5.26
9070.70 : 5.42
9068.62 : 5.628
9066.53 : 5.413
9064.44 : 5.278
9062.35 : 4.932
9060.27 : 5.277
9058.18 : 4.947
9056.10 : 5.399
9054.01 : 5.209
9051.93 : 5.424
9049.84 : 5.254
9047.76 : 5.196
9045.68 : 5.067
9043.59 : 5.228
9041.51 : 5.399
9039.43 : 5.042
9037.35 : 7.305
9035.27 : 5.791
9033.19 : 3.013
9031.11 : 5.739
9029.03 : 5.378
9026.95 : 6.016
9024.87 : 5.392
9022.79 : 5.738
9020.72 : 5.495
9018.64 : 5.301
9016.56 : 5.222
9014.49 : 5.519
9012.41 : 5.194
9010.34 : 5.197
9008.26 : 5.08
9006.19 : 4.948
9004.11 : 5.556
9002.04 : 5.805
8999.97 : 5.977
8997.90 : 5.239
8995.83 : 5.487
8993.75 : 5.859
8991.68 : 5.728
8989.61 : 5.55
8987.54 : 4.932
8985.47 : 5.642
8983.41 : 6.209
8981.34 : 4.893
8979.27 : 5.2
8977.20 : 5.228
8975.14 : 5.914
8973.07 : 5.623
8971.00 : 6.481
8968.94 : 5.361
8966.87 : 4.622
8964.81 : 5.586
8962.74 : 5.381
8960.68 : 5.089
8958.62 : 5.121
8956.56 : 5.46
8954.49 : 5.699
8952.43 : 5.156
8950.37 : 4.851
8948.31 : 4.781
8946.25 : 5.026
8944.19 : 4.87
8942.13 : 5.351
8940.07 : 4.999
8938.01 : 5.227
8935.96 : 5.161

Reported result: -0.6 angstrom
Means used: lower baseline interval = 5.46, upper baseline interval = 5.27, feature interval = 5.43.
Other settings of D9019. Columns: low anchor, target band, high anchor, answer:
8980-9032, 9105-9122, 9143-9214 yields 0.8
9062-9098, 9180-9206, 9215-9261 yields -1.1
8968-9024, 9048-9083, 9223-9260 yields 0.5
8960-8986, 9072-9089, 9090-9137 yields 0.3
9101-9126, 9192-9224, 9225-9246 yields 0.8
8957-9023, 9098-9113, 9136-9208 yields 0.7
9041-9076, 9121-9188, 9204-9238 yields -3.4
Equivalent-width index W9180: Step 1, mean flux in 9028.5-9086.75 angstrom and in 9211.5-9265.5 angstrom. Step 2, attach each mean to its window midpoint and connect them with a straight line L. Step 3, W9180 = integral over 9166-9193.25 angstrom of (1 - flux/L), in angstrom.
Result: -1.4 angstrom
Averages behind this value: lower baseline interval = 5.29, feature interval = 5.27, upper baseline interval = 4.88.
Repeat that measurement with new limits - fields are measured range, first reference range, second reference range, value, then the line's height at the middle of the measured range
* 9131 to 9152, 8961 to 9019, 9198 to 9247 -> -0.75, 5.11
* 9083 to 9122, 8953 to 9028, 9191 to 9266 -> -0.51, 5.21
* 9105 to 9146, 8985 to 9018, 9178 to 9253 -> -0.08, 5.18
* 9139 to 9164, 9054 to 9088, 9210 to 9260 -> -1.09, 5.07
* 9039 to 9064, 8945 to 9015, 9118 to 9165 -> 0.68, 5.35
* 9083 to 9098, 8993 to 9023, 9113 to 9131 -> -0.78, 5.29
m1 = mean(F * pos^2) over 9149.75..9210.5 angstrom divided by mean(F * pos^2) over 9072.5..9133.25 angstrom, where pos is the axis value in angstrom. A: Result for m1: 1.01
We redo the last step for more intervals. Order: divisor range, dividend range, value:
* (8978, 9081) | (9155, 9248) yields 0.98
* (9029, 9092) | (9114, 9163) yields 1.02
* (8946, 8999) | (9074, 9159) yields 1.01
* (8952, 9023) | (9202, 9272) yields 0.96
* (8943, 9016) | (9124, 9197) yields 1.02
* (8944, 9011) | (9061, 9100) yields 1.02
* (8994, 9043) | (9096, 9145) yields 0.98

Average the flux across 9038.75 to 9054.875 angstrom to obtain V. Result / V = 5.23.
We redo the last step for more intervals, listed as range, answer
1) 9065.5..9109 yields 5.39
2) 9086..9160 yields 5.28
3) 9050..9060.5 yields 5.25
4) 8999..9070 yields 5.36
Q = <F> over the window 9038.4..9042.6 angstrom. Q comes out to 5.23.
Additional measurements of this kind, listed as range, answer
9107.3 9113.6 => 4.69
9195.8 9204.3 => 5.12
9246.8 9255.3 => 4.62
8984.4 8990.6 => 5.39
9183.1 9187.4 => 5.58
